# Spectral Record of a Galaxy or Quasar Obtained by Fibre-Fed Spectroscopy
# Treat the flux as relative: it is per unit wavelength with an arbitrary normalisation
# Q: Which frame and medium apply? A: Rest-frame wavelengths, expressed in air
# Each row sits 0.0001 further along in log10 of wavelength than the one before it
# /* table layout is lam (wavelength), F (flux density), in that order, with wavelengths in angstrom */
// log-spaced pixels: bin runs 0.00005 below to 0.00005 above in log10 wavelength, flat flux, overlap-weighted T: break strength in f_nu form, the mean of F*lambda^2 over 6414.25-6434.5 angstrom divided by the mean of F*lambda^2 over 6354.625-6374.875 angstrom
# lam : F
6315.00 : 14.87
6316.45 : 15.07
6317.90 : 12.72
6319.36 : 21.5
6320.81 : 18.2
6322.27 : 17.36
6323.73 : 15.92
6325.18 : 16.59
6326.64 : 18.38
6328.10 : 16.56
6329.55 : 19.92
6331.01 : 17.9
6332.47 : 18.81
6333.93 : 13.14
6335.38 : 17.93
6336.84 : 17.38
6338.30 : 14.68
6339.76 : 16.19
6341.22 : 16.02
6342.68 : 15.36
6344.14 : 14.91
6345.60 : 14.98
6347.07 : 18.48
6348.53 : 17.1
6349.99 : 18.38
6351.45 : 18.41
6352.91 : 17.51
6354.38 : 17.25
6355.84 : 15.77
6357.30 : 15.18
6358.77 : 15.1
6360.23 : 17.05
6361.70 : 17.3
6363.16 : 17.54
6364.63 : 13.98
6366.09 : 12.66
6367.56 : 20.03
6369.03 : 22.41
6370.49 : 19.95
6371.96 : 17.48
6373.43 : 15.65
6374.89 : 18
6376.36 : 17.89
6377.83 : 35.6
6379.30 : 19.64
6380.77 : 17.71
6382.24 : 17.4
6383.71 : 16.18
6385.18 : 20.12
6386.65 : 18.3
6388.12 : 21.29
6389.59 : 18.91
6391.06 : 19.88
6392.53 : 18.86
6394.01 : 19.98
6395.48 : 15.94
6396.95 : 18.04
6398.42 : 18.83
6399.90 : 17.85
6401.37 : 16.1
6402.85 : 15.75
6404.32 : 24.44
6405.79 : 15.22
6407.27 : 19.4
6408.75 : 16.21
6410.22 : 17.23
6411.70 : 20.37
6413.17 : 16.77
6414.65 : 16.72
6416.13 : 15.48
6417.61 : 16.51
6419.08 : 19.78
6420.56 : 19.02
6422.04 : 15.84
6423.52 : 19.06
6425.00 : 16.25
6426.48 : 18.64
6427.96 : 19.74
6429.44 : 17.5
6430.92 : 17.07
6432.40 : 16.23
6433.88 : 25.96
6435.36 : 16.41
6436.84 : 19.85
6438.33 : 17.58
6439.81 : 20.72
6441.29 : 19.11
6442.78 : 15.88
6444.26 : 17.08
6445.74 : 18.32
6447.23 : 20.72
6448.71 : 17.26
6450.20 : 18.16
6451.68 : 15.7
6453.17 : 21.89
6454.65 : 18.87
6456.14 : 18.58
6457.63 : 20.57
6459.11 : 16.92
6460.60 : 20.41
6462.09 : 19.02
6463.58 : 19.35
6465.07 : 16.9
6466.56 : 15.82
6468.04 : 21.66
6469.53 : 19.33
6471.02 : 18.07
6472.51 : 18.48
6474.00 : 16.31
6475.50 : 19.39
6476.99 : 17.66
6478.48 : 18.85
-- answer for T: 1.09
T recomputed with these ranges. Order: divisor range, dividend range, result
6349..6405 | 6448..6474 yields 1.04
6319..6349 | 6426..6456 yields 1.14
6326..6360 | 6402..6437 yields 1.11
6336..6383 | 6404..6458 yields 1.06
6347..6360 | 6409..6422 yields 1.06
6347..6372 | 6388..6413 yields 1.08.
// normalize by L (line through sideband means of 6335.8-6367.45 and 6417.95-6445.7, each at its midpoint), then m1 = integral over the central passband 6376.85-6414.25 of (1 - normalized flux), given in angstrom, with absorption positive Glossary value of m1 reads -3.4 angstrom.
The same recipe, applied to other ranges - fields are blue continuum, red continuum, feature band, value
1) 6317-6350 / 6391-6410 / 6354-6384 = -1.0 angstrom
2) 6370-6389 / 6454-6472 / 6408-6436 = 1.8 angstrom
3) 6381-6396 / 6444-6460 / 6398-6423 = 1.2 angstrom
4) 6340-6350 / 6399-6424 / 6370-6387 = -2.5 angstrom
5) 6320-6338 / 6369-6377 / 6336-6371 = 2.0 angstrom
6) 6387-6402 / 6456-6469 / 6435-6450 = 0.3 angstrom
